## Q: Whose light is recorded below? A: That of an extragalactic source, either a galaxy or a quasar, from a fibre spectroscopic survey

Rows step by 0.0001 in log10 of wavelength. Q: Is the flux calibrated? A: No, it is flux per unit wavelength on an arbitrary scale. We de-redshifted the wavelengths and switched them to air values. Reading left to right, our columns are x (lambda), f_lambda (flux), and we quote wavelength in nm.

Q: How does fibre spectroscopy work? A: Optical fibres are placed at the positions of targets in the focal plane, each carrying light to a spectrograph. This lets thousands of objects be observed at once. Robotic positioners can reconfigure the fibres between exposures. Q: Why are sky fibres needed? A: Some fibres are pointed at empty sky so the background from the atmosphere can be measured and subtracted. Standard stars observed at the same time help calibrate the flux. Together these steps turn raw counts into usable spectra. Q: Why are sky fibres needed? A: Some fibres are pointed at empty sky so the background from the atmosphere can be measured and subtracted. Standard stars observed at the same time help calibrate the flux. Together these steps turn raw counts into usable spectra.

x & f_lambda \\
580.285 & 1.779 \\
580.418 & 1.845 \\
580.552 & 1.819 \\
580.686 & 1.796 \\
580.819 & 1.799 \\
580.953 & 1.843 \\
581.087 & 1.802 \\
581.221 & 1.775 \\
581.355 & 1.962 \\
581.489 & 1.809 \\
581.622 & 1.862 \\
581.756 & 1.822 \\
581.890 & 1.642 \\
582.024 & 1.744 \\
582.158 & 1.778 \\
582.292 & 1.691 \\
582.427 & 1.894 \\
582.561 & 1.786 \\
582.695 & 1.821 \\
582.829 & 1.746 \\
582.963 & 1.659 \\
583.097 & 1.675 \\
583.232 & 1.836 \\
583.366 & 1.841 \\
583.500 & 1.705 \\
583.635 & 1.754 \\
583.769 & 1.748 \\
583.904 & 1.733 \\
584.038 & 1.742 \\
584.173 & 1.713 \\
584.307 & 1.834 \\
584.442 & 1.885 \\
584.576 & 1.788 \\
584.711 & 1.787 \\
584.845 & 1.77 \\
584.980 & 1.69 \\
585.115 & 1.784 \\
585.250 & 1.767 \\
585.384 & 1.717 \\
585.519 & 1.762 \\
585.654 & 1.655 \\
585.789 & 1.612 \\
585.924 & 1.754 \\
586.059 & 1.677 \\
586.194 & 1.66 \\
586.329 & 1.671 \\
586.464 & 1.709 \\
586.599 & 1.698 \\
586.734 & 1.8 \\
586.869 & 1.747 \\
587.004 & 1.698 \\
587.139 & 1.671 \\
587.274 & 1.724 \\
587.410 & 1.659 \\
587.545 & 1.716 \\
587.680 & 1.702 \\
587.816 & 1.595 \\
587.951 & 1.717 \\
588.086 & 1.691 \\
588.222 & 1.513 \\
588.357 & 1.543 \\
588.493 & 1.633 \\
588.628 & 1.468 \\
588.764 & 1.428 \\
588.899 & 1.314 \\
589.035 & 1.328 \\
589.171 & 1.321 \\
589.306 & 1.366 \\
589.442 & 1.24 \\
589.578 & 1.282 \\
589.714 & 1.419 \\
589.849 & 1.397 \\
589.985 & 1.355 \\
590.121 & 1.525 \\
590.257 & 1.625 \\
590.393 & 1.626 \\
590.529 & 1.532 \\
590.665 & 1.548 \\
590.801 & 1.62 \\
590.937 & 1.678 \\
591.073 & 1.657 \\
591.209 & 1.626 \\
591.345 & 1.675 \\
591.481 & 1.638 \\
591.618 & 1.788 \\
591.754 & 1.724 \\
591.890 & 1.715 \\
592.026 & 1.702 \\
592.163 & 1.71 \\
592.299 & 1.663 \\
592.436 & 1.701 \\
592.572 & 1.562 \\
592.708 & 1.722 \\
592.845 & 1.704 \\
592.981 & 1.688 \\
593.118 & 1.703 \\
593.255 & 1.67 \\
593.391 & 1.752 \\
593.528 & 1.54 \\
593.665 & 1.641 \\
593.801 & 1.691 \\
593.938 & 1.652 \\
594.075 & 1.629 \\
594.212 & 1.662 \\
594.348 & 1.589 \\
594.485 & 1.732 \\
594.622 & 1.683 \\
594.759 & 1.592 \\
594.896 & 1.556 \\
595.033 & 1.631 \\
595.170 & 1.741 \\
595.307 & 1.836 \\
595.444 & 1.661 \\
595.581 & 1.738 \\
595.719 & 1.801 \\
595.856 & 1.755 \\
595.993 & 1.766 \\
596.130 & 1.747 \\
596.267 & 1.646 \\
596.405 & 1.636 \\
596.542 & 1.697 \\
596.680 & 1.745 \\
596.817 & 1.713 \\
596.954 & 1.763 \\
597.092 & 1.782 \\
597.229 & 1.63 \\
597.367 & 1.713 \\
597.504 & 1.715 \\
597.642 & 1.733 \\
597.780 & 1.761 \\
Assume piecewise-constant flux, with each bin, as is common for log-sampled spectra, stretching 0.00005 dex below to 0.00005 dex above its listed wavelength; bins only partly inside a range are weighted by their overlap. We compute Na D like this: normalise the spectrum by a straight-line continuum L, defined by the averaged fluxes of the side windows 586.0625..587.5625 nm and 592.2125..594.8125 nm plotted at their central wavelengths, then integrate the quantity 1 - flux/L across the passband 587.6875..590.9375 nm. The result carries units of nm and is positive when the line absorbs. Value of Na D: 0.382 nm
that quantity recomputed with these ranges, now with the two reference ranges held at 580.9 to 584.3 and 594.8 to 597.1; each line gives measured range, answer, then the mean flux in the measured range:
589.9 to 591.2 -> 0.124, 1.57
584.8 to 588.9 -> 0.208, 1.67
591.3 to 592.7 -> 0.035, 1.69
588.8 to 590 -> 0.280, 1.34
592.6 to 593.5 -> 0.019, 1.69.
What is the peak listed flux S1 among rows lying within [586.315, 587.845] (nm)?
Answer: 1.8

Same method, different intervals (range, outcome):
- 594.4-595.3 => 1.741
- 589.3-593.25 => 1.788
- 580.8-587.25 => 1.962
